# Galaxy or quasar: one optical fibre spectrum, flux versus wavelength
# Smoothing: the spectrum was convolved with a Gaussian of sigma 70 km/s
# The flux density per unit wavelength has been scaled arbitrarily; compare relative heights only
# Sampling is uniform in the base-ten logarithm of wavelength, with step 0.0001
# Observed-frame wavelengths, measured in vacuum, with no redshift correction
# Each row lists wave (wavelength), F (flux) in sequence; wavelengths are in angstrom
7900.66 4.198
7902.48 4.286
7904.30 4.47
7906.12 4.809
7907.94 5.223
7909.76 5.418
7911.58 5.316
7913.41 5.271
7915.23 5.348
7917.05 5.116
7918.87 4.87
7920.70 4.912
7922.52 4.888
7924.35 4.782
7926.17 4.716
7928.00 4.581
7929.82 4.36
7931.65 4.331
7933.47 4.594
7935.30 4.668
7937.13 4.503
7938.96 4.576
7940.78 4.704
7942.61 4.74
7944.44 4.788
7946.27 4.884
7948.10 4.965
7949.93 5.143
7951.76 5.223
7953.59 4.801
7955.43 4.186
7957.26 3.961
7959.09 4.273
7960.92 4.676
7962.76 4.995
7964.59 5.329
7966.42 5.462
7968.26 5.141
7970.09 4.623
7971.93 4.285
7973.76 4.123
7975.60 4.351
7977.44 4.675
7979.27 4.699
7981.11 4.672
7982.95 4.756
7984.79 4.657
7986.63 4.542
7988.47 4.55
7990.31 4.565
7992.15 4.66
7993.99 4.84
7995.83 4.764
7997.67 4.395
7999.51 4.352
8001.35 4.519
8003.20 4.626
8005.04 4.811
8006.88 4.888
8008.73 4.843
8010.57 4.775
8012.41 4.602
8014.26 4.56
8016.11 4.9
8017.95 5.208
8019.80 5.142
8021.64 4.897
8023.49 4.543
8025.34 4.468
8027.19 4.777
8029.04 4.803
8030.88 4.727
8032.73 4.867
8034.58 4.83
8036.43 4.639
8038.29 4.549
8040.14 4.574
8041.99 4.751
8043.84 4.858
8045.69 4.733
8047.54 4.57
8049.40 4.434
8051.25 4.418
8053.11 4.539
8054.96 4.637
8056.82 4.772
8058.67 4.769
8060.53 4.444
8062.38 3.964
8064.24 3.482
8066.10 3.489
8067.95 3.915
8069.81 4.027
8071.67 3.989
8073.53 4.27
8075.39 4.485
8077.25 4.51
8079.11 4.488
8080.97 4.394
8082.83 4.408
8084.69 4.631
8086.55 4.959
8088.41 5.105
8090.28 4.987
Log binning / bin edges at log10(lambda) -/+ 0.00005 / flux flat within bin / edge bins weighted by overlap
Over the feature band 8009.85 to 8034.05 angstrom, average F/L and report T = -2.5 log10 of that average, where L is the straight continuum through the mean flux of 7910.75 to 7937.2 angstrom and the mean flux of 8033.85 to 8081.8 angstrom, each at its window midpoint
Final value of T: -0.064 mag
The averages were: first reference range 4.82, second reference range 4.4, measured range 4.79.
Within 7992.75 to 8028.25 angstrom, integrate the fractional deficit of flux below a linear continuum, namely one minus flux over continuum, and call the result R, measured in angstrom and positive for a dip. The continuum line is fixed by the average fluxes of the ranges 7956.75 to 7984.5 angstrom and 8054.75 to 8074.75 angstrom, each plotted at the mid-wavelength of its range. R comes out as -2.2 angstrom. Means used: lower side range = 4.68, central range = 4.73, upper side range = 4.15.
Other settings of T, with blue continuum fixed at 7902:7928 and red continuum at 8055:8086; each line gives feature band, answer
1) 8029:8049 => -0.071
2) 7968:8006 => 0.011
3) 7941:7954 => -0.026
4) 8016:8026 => -0.088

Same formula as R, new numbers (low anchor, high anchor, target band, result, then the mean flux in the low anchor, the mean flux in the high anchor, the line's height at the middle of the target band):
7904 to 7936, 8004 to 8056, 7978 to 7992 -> 0.4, 4.88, 4.73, 4.79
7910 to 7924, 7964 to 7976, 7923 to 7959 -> 2.1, 5.1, 4.76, 4.95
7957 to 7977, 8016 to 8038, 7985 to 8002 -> 0.6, 4.68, 4.81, 4.74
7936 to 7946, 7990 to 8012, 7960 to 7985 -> -0.4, 4.68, 4.67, 4.67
